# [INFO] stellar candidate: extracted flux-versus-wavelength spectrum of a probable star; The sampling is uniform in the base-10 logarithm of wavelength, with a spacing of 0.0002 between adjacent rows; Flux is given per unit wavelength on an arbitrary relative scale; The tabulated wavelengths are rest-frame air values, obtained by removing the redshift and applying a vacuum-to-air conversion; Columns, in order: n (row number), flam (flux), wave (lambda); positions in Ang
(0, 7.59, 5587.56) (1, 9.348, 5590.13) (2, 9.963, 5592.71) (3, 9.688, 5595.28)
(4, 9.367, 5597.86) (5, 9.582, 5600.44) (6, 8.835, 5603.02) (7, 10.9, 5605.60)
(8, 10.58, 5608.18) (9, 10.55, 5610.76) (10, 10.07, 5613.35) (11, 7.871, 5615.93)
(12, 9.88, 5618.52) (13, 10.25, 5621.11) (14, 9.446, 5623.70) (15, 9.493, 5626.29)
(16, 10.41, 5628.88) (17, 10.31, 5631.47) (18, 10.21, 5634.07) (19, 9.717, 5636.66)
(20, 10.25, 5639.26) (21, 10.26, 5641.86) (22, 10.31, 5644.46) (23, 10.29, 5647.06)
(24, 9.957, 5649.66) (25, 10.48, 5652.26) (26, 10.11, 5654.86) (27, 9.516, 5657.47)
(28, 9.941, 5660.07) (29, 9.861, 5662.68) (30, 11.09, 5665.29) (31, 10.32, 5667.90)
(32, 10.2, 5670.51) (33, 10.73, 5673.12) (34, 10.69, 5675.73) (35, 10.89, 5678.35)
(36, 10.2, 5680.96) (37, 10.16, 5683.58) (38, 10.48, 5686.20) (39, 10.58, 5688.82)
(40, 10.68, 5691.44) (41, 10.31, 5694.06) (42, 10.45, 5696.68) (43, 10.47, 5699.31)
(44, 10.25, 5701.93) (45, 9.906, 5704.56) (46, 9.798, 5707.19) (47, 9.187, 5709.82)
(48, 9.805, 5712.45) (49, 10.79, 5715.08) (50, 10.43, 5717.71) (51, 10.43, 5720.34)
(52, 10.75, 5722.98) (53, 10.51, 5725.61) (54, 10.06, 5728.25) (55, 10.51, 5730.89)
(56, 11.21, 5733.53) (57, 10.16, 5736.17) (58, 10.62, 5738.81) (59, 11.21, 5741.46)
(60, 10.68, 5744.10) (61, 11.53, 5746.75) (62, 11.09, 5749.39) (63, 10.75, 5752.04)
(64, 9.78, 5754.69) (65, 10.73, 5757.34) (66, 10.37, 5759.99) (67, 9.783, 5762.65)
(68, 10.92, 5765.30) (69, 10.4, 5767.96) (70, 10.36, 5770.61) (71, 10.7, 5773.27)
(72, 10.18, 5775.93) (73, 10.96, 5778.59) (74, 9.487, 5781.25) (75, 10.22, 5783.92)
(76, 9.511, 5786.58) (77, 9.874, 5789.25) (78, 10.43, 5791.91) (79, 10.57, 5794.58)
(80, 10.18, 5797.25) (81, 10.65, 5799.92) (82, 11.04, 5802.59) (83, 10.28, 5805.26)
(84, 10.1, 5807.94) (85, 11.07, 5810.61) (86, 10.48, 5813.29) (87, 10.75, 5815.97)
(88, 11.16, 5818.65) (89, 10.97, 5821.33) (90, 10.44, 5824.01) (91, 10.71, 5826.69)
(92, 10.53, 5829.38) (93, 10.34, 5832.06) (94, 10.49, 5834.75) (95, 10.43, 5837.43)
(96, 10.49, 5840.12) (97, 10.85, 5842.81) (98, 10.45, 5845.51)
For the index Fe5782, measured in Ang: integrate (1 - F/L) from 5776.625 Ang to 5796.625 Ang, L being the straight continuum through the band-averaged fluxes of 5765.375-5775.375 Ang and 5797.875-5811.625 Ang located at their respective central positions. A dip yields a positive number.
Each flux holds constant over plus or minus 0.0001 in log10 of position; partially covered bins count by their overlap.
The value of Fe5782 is 0.8 Ang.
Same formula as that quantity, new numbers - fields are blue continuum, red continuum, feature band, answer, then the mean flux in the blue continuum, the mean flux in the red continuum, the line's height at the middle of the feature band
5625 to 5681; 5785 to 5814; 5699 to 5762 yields -0.8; 10.2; 10.4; 10.3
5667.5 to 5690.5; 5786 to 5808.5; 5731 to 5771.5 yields -1.0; 10.5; 10.3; 10.4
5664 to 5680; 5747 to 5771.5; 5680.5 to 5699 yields 0.3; 10.6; 10.5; 10.6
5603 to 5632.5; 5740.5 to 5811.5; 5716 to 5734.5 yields -0.5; 9.93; 10.5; 10.3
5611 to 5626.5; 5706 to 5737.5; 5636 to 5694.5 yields -2.4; 9.57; 10.3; 9.9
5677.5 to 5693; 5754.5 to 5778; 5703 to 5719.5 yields 0.7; 10.5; 10.4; 10.5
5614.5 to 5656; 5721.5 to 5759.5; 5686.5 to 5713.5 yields 0.6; 9.95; 10.7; 10.4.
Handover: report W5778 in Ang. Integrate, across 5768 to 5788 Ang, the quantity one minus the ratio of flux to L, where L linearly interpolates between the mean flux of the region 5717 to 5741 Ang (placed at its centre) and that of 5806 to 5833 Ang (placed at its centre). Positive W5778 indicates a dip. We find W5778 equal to 0.7 Ang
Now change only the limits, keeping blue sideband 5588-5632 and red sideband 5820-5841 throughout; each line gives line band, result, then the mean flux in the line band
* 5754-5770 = -0.1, 10.4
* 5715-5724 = -0.4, 10.6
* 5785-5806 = 0.2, 10.3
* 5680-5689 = -0.3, 10.3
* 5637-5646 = -0.3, 10.2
